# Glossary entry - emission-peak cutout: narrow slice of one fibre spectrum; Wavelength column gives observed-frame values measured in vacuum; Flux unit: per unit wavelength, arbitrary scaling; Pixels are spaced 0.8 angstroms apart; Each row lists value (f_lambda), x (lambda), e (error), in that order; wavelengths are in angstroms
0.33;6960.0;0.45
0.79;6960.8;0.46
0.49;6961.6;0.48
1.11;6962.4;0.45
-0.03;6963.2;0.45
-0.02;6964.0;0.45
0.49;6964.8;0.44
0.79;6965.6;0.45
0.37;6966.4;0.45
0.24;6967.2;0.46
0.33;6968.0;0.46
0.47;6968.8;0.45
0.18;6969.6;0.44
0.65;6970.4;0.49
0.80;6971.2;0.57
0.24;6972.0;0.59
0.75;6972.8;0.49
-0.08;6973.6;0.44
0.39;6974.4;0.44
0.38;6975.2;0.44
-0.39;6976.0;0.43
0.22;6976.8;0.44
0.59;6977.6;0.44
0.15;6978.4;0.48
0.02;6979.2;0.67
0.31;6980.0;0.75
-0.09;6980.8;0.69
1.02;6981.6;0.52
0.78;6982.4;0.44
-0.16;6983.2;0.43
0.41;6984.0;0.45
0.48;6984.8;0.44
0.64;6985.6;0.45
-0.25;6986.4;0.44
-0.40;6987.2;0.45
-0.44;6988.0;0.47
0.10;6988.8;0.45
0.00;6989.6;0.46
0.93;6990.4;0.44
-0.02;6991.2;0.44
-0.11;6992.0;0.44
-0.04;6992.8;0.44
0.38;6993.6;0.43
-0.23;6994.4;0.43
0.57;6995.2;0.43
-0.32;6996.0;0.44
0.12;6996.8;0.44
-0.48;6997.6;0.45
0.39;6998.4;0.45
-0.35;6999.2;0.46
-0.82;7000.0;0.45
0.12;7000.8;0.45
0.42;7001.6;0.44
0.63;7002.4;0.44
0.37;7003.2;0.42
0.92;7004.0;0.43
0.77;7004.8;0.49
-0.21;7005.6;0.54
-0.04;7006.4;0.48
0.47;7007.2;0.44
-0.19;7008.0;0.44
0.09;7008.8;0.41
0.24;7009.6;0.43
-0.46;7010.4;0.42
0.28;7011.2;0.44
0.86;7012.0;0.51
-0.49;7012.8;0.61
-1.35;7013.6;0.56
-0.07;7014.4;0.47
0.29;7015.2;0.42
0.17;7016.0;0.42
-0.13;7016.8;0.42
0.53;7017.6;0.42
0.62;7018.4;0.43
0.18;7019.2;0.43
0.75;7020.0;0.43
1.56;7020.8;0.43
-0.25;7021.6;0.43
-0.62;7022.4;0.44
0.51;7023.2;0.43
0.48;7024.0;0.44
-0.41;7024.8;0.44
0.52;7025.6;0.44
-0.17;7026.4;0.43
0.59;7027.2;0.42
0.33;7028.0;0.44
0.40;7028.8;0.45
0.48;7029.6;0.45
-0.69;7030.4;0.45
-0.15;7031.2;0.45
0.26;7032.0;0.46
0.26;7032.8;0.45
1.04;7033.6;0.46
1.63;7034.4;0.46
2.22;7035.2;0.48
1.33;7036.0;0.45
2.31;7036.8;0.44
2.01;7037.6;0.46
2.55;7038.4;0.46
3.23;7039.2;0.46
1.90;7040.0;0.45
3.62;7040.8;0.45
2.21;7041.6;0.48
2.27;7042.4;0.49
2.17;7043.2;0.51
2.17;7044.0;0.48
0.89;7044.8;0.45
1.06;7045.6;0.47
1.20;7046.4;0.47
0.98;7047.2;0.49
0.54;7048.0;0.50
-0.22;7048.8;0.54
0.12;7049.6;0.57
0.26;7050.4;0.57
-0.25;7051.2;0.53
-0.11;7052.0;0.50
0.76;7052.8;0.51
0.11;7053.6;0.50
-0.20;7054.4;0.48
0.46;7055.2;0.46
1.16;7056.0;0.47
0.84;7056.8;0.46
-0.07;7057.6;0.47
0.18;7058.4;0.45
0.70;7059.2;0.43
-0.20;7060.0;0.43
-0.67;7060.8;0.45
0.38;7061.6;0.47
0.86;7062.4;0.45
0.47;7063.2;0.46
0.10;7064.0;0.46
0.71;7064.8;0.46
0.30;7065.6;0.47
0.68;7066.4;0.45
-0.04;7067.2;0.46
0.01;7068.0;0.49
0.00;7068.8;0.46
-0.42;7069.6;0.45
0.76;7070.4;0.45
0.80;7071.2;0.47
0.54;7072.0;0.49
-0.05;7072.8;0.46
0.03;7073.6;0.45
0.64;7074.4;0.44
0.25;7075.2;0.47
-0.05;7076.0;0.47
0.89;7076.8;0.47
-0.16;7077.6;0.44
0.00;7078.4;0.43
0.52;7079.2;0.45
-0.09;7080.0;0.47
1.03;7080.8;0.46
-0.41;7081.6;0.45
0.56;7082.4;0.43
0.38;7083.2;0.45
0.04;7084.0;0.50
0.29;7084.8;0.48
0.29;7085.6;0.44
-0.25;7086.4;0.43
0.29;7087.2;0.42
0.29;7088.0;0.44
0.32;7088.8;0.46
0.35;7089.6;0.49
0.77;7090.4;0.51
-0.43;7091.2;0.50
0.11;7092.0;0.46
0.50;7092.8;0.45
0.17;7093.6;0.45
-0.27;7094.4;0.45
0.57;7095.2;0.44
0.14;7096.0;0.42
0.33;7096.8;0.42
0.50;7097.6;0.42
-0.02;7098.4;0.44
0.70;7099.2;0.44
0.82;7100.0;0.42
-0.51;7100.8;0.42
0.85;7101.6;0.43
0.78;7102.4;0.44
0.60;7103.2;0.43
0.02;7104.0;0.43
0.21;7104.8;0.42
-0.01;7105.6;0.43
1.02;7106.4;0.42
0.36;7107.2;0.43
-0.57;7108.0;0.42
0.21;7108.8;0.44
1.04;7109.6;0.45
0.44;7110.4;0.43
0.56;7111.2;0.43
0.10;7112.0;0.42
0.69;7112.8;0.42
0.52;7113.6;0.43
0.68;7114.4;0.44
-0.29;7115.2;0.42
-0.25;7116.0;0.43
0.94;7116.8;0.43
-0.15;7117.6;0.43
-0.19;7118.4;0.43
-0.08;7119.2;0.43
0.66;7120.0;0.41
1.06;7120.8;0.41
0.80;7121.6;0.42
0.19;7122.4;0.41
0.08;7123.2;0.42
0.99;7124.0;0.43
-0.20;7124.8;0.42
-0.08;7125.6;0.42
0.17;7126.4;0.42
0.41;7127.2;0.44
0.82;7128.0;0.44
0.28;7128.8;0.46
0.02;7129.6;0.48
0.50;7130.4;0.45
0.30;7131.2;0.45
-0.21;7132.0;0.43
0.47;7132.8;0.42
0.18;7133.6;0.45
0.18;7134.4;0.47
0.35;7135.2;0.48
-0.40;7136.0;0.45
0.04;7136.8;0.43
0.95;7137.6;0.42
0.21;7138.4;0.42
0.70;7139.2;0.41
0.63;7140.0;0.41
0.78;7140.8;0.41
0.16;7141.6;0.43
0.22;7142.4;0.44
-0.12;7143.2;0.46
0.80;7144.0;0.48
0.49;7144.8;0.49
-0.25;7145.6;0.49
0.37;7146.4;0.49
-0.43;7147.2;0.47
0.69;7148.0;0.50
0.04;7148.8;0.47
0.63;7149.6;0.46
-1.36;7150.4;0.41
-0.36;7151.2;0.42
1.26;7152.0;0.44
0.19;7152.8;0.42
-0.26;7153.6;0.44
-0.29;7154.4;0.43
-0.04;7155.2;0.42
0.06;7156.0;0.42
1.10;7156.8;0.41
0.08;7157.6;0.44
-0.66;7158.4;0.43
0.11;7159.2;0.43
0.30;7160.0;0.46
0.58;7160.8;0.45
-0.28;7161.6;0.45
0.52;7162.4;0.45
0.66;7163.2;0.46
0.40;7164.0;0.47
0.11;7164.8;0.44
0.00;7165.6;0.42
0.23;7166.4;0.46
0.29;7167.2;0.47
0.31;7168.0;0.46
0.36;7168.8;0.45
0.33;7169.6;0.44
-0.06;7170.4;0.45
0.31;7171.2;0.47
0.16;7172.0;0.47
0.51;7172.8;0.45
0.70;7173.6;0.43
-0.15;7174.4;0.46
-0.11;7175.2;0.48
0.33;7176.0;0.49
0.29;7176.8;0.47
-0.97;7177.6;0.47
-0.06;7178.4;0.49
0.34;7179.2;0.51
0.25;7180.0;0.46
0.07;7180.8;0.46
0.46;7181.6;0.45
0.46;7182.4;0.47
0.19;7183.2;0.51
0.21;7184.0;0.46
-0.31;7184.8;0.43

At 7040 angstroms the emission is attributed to [O II]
